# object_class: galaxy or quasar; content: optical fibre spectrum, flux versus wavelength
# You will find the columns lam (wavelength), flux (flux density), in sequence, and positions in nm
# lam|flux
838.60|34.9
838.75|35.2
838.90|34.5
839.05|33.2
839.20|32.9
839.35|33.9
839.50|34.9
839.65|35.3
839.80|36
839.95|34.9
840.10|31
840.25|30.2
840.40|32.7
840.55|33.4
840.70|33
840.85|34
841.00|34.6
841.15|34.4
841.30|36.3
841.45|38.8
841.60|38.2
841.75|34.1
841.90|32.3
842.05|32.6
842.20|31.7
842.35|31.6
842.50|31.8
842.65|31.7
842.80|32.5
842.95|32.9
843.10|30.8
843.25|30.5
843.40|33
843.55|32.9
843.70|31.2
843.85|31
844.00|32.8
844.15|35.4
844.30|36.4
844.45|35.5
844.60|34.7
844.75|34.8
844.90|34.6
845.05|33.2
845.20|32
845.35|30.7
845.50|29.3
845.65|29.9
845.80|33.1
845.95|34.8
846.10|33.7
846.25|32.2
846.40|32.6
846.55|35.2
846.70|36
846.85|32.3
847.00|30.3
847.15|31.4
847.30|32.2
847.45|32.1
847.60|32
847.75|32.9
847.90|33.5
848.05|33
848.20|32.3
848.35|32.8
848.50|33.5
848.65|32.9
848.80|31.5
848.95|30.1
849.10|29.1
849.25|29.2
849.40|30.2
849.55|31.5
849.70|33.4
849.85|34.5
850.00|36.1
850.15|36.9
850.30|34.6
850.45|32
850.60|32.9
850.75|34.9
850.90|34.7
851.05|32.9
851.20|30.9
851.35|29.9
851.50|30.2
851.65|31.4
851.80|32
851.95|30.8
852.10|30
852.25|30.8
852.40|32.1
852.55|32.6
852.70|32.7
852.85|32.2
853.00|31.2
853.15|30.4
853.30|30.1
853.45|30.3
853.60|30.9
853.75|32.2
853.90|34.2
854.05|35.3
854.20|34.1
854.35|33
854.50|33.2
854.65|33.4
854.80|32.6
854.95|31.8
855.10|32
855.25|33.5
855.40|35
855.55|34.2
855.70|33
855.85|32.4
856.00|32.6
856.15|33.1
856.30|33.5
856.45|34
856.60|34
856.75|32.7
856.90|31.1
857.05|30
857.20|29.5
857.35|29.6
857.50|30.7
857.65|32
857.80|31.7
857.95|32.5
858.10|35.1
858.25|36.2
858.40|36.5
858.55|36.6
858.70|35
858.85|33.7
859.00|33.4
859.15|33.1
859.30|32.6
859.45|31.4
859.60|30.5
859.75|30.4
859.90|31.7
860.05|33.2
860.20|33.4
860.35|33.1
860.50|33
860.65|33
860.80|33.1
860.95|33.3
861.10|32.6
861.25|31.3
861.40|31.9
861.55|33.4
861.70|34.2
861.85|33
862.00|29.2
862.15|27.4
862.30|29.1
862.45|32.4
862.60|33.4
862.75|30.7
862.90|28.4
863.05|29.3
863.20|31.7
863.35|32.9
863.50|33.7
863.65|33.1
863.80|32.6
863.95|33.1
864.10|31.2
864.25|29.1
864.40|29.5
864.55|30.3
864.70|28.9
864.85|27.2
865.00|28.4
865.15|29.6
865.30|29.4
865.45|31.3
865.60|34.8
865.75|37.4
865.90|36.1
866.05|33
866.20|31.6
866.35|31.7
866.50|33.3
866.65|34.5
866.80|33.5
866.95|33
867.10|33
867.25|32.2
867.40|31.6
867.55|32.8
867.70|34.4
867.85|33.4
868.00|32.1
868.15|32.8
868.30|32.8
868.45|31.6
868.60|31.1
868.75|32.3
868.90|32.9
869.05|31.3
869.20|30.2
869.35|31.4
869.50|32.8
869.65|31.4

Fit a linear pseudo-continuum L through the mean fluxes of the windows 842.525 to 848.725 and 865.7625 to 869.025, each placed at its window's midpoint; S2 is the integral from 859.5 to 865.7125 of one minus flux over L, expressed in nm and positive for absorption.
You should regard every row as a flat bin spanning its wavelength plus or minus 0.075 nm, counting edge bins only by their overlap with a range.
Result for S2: 0.27 nm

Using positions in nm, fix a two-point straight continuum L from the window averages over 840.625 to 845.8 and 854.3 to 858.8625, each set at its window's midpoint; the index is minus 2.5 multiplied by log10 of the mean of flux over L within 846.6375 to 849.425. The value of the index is 0.04 mag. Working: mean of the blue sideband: 33.2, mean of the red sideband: 33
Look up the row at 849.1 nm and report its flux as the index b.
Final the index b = 29.1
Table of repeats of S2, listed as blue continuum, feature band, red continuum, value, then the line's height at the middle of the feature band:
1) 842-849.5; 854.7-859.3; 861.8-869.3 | -0.14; 32.1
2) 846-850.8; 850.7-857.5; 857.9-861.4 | 0.16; 33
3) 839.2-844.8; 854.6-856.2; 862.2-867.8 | -0.02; 32.5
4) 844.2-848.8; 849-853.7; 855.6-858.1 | 0.09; 32.6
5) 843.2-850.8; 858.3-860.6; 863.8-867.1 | -0.08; 32.1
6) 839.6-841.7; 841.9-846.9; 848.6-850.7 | 0.12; 33.7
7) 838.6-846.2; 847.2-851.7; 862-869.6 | 0.06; 32.9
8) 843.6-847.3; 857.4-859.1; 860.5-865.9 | -0.10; 31.9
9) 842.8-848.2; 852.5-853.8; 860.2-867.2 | 0.04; 32.4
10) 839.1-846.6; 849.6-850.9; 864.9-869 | -0.05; 33.1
